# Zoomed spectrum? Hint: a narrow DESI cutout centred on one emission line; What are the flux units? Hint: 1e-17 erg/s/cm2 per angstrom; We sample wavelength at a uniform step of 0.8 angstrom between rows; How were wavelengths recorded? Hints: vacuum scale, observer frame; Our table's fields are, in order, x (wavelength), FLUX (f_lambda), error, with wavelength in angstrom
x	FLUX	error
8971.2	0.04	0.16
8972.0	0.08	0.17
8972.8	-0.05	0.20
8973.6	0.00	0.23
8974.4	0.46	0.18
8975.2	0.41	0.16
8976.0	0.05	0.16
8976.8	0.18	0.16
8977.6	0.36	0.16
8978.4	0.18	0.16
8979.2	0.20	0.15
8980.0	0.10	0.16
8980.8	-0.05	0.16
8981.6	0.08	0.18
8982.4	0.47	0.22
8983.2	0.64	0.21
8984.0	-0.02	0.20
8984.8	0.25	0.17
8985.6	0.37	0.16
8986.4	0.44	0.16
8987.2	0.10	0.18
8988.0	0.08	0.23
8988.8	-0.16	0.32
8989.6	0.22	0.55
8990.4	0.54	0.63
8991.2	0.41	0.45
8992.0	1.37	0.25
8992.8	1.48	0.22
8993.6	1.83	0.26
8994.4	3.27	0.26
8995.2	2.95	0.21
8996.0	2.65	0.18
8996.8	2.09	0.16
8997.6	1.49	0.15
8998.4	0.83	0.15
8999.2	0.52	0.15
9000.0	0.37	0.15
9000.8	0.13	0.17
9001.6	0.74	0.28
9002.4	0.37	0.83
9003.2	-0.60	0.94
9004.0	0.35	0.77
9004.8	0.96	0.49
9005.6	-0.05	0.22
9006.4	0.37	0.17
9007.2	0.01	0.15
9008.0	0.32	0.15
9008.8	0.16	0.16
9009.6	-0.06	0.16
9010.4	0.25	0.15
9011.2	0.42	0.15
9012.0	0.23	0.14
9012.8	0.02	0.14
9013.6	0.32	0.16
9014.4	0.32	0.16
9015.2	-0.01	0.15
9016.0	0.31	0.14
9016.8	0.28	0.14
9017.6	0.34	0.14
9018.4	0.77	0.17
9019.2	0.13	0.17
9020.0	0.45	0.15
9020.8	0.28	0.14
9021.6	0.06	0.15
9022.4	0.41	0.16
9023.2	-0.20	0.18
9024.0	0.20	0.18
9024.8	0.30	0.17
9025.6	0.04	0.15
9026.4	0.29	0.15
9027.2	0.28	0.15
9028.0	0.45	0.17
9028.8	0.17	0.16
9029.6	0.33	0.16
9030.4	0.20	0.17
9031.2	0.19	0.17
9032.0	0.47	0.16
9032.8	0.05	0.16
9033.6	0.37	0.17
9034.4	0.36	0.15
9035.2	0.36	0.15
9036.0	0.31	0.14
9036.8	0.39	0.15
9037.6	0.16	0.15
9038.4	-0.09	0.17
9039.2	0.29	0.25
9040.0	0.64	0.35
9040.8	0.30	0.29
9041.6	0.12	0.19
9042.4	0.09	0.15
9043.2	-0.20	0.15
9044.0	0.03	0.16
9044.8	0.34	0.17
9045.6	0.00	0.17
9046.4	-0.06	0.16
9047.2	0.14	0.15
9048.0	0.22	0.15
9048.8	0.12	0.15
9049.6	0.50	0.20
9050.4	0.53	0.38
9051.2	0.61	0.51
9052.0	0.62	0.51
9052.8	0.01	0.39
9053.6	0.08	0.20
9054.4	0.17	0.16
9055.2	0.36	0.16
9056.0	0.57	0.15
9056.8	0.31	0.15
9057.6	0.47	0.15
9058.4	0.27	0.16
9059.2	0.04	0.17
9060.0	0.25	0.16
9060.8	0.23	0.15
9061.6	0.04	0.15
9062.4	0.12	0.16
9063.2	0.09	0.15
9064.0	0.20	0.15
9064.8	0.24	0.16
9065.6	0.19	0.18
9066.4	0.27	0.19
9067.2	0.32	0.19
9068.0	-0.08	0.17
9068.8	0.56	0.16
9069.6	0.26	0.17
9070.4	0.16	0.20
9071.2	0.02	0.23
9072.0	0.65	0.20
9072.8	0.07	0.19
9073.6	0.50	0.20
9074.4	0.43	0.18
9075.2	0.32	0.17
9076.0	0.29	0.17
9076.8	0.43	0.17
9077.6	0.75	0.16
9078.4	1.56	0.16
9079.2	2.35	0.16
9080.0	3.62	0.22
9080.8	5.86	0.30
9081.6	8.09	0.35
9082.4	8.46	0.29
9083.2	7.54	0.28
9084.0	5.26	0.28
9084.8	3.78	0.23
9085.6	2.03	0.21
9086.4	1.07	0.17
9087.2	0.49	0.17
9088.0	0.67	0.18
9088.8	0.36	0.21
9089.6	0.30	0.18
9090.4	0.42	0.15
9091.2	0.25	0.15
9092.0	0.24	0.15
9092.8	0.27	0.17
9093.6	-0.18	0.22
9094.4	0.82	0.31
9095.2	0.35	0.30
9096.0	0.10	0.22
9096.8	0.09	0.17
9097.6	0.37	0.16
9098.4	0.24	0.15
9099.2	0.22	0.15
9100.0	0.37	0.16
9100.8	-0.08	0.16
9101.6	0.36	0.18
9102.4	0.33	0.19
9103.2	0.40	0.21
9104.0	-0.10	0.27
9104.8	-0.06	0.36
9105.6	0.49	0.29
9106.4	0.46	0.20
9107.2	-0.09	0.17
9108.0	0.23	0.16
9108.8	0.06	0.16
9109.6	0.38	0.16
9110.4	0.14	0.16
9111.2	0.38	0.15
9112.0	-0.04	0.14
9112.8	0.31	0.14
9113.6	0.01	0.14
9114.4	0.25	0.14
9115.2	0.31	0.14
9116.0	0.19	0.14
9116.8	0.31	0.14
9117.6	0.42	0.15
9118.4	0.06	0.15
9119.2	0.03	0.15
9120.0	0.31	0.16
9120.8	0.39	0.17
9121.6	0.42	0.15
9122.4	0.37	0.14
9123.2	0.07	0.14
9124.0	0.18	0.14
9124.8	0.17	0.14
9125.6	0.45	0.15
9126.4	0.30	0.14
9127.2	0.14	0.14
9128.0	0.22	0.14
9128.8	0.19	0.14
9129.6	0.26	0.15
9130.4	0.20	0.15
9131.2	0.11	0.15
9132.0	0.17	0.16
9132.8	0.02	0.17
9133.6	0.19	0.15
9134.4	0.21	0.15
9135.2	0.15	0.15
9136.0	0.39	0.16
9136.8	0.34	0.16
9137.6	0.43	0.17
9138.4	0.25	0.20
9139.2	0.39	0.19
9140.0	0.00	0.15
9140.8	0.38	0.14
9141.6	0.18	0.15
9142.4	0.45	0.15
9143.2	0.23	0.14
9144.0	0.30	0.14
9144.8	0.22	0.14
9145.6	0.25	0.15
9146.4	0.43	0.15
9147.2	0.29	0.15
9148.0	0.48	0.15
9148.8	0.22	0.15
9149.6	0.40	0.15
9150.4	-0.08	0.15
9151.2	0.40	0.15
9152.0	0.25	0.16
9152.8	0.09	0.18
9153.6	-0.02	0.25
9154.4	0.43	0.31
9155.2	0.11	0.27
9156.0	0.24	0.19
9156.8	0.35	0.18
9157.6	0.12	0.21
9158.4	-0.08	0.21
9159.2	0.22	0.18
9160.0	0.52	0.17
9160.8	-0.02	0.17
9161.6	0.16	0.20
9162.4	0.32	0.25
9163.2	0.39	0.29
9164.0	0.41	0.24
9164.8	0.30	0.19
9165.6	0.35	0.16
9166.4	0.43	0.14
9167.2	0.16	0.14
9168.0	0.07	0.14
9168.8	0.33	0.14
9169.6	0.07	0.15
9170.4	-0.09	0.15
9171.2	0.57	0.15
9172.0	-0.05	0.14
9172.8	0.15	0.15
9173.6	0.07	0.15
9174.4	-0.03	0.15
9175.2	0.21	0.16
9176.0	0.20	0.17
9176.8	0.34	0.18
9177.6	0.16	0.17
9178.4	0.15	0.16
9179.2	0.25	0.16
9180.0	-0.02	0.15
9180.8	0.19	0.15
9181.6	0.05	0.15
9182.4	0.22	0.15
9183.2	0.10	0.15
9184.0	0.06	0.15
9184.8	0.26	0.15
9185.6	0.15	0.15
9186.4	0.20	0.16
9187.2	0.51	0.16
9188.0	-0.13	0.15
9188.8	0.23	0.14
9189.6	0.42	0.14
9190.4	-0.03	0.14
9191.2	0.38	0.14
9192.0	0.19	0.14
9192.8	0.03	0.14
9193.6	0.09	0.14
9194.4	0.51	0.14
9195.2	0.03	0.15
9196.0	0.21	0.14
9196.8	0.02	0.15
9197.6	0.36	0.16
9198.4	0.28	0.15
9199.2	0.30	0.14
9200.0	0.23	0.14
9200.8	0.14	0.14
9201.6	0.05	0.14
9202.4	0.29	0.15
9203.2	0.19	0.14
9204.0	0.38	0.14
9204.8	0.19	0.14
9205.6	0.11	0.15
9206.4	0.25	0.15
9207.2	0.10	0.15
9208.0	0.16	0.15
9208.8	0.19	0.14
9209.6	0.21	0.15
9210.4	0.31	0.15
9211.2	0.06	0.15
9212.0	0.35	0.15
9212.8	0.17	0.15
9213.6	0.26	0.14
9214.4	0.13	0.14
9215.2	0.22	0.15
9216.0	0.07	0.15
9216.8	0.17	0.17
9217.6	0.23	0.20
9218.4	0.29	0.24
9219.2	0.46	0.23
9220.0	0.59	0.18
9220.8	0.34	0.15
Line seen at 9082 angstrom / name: [O III]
